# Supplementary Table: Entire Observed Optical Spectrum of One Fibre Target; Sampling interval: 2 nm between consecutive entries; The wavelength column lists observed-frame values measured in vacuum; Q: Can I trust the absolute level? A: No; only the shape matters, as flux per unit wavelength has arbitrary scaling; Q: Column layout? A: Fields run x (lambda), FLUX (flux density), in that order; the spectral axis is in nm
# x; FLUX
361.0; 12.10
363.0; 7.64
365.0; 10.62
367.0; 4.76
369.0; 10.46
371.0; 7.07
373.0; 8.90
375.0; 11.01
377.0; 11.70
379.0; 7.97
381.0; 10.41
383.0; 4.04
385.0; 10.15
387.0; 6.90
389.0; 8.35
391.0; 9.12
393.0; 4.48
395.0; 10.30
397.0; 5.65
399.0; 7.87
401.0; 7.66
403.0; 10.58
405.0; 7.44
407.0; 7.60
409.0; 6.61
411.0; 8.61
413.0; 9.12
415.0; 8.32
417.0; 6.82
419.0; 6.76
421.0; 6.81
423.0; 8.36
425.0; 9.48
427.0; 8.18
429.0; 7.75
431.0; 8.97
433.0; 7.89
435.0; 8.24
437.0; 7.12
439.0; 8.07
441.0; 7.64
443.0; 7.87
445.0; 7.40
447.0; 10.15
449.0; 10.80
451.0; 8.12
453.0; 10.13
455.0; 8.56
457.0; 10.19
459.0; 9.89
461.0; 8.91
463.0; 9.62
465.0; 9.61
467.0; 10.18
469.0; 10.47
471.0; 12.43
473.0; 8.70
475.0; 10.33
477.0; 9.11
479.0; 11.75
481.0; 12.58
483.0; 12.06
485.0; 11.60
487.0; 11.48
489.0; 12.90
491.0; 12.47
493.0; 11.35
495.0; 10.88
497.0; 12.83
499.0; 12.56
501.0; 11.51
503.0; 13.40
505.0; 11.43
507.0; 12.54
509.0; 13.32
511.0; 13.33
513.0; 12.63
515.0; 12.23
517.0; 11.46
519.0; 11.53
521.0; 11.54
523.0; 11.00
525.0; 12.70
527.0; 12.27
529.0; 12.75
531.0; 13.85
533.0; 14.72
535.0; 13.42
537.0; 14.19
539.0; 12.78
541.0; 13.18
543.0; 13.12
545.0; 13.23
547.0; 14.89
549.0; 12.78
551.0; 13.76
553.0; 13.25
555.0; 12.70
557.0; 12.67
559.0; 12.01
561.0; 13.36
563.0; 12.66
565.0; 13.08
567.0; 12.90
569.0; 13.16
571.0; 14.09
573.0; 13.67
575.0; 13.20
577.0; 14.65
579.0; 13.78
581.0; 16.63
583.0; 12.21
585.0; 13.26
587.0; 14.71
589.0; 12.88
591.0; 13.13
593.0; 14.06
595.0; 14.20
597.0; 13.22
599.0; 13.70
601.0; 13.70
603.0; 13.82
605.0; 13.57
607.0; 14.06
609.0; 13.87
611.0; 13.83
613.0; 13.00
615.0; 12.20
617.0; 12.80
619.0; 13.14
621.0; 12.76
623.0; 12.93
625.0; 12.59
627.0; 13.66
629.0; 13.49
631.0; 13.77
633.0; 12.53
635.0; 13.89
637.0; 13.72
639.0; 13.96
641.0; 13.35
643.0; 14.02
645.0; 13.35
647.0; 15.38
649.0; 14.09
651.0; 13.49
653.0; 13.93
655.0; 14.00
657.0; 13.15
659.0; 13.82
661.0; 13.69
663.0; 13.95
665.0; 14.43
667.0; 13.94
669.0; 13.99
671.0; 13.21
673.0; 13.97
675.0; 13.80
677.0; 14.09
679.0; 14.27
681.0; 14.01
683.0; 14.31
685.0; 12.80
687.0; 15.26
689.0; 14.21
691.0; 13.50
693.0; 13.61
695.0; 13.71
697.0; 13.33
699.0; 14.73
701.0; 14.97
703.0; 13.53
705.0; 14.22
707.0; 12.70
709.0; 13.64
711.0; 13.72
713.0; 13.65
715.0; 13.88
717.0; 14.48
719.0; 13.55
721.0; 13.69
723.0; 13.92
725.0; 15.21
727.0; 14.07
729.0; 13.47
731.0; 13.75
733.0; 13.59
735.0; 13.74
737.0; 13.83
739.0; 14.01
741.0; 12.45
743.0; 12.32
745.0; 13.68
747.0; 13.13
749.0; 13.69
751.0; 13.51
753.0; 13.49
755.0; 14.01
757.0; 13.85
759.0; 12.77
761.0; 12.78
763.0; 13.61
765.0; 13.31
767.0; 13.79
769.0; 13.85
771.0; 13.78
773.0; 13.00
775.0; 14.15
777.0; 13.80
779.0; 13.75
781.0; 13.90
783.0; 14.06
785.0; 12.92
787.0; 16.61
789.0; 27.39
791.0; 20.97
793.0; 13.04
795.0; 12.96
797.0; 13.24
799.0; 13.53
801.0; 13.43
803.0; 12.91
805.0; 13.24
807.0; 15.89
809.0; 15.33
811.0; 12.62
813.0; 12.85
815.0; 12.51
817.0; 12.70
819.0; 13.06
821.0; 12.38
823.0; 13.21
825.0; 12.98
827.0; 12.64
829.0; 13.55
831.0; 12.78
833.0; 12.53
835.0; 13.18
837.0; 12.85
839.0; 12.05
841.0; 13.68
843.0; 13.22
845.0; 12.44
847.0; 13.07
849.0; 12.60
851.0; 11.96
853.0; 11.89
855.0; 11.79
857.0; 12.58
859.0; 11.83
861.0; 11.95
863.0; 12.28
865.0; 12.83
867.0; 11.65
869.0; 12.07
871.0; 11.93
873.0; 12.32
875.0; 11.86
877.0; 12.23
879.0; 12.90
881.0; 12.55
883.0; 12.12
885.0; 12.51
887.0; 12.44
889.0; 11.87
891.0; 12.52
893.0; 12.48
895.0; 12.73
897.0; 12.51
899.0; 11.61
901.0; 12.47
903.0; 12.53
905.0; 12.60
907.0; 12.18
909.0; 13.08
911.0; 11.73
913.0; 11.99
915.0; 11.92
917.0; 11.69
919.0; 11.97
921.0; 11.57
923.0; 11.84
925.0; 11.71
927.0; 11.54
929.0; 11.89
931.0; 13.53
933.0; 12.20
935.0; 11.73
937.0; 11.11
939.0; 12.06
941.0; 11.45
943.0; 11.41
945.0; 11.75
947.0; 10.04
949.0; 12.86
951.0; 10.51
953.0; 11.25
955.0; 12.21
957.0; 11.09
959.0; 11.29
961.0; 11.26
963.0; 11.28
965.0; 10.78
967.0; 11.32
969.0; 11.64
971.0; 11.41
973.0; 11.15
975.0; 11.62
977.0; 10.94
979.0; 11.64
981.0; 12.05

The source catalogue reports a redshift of 0.201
